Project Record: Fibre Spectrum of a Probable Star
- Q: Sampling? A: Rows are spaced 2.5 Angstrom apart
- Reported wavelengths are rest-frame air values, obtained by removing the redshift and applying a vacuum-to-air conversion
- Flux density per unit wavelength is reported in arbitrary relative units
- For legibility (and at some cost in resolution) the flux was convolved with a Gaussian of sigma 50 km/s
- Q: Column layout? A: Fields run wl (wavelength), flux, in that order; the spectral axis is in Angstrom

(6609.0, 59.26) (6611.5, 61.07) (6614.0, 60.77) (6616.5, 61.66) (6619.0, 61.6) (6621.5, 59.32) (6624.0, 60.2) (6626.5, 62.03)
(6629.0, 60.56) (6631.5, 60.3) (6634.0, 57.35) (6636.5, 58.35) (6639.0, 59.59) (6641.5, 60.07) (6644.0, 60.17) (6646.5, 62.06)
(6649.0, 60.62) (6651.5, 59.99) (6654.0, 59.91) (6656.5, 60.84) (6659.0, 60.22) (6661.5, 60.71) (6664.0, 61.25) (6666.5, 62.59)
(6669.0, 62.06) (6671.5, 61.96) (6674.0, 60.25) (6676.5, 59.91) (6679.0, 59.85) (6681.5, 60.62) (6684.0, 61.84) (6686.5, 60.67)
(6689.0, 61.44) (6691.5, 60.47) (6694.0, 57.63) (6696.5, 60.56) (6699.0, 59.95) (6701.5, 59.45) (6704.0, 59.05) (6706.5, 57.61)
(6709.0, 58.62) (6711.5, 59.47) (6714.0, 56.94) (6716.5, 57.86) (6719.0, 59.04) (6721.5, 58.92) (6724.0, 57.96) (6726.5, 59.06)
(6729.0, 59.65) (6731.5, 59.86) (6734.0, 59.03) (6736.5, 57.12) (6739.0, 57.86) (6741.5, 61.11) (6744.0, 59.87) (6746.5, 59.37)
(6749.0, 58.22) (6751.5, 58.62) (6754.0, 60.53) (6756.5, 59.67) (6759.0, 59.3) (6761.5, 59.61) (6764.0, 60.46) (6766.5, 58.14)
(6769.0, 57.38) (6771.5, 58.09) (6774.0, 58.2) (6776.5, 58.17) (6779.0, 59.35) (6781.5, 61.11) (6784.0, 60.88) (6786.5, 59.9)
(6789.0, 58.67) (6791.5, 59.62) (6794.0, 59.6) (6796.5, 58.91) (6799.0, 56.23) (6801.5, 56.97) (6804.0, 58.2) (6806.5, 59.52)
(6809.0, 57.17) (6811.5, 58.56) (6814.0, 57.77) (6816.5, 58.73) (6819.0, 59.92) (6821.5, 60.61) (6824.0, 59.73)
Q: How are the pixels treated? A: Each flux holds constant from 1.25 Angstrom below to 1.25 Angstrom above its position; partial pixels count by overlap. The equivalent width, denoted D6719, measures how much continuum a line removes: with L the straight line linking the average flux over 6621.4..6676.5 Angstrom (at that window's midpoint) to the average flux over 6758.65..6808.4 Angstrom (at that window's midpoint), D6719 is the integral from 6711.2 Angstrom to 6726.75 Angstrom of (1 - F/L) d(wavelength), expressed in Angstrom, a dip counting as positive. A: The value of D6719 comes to 0.34 Angstrom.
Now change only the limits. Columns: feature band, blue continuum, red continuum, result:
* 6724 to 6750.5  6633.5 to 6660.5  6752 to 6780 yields 0.1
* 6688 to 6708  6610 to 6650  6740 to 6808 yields 0.1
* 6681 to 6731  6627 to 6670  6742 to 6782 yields 0.4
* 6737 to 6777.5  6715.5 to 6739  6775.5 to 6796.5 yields 0.1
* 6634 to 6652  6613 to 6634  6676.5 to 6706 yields 0.2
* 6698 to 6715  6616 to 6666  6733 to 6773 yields 0.2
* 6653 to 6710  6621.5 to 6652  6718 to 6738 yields -0.8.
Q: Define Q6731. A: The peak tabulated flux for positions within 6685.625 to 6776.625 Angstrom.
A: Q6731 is 61.44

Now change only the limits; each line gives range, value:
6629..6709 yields 62.59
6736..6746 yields 61.11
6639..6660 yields 62.06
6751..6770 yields 60.53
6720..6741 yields 59.86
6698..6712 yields 59.95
